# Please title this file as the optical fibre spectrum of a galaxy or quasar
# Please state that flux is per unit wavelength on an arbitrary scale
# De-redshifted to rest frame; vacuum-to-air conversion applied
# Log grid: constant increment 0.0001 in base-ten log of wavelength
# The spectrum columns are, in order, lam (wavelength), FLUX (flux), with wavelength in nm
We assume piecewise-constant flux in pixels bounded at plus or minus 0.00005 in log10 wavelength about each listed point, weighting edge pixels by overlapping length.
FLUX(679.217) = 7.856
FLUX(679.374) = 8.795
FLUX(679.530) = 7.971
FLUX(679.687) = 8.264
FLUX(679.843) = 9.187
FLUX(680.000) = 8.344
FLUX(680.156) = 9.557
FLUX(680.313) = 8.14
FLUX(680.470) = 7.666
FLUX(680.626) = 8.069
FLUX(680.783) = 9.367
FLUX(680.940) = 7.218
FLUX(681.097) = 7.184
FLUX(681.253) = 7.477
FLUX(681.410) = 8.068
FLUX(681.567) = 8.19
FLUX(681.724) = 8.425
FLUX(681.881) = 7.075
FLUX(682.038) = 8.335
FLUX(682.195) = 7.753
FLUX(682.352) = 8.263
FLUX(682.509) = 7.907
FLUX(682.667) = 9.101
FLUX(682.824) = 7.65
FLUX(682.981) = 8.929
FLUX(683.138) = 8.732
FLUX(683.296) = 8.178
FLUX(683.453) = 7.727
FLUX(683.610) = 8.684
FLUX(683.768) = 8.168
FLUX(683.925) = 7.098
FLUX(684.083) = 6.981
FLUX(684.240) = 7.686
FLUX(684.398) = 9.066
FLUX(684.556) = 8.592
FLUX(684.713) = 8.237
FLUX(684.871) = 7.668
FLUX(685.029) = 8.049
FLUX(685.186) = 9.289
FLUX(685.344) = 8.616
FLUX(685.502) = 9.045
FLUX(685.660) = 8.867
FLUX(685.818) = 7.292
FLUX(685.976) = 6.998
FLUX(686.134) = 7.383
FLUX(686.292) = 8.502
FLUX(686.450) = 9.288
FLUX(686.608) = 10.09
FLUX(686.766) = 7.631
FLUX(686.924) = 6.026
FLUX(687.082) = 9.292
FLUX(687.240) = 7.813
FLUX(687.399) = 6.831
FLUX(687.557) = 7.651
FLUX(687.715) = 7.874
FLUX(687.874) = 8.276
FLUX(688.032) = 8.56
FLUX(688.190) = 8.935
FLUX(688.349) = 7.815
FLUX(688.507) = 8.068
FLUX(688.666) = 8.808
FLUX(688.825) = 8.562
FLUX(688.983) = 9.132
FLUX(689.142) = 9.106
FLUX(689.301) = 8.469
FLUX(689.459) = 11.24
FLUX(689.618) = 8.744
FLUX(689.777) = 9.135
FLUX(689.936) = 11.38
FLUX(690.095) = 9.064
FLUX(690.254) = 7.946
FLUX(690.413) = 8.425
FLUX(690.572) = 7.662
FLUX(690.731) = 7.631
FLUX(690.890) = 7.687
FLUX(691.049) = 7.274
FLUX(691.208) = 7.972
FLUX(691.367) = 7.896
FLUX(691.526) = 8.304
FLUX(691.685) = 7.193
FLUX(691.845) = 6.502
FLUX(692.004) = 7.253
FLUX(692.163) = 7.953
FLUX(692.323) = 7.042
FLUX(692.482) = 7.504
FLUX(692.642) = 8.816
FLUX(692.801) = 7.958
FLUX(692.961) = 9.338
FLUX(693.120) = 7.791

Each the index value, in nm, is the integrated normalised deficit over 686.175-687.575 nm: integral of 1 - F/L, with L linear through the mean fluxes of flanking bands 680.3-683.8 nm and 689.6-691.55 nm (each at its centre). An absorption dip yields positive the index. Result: 0.02 nm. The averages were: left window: 8.1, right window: 8.39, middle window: 8.13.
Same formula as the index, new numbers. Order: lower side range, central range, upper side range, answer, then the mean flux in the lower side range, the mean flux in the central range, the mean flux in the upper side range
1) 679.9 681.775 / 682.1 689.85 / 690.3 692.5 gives -0.44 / 8.15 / 8.32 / 7.6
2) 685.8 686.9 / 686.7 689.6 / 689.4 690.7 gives 0.09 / 8.11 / 8.35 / 9.1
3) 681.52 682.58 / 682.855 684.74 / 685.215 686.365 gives -0.02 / 7.99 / 8.16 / 8.14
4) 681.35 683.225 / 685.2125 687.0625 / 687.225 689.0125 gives -0.01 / 8.2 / 8.23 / 8.18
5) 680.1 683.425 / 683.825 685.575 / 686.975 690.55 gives 0.03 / 8.14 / 8.21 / 8.65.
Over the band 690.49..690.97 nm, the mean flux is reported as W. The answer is 7.67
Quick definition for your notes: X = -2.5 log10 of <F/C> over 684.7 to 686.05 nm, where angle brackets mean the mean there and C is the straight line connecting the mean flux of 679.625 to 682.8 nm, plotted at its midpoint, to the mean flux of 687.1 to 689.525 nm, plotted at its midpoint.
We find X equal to 0.02 mag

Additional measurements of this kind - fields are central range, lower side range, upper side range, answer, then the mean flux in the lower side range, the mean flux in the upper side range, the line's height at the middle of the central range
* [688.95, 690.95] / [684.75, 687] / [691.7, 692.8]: -0.147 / 8.2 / 7.52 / 7.77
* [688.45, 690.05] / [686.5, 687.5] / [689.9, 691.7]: -0.148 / 7.98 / 8.17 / 8.09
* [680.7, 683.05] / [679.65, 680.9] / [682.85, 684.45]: 0.036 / 8.54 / 8.09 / 8.33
